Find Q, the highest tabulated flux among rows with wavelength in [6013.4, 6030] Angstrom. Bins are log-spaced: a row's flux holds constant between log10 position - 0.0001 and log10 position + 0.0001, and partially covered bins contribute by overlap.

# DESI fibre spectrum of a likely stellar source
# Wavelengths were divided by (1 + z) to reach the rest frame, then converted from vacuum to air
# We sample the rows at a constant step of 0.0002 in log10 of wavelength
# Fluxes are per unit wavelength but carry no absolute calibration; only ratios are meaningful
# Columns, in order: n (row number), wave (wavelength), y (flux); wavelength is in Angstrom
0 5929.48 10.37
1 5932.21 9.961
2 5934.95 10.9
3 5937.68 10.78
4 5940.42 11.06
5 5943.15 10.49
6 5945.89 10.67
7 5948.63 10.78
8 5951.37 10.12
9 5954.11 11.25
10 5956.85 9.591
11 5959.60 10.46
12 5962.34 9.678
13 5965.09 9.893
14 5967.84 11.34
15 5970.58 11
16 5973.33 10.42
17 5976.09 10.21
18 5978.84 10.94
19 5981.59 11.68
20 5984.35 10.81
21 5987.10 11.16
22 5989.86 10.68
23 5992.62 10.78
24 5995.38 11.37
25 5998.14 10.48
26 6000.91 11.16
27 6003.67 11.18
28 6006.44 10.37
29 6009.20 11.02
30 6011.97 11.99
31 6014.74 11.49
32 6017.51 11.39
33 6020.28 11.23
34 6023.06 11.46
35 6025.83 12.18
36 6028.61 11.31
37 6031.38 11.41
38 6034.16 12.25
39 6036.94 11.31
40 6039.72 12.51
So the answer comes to 12.18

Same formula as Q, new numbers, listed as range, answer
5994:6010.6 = 11.37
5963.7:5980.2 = 11.34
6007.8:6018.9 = 11.99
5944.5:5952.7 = 10.78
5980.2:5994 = 11.68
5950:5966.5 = 11.25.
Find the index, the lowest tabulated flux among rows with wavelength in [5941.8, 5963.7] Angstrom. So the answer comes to 9.591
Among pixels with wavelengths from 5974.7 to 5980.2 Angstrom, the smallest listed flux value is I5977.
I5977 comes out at 10.21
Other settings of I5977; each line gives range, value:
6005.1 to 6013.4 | 10.37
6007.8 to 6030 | 11.02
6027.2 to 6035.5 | 11.31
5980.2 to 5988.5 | 10.81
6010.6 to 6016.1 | 11.49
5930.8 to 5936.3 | 9.961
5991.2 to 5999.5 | 10.48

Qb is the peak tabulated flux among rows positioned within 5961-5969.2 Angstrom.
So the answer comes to 11.34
